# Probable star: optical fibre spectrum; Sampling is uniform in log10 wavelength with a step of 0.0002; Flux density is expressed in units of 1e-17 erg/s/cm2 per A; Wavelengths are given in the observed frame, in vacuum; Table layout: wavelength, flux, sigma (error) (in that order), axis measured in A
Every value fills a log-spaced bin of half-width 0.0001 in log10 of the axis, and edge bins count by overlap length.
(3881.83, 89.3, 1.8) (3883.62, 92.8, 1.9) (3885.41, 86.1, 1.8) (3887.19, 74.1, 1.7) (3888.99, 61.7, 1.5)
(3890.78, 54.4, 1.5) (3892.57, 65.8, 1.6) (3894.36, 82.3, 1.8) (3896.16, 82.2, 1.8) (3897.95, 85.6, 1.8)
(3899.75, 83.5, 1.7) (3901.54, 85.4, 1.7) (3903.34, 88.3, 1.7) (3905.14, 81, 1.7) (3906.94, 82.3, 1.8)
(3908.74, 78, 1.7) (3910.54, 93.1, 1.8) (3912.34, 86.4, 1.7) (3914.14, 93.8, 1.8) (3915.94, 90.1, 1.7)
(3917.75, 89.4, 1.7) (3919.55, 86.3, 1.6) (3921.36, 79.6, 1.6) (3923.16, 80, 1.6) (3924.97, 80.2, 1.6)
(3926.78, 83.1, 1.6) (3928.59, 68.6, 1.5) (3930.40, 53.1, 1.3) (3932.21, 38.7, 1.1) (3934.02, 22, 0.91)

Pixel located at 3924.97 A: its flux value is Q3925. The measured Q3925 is 80.2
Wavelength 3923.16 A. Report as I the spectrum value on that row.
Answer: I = 80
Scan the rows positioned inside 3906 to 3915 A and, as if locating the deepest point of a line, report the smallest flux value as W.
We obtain 78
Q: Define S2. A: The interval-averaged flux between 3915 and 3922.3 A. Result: 86.4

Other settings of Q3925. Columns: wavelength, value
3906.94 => 82.3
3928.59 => 68.6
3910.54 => 93.1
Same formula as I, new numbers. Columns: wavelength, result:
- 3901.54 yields 85.4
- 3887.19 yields 74.1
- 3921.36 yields 79.6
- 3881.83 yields 89.3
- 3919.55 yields 86.3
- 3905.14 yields 81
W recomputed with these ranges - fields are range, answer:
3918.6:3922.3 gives 79.6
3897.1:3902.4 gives 83.5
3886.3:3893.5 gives 54.4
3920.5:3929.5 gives 68.6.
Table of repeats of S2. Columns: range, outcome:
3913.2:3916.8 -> 92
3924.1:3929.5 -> 77.2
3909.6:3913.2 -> 89.7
